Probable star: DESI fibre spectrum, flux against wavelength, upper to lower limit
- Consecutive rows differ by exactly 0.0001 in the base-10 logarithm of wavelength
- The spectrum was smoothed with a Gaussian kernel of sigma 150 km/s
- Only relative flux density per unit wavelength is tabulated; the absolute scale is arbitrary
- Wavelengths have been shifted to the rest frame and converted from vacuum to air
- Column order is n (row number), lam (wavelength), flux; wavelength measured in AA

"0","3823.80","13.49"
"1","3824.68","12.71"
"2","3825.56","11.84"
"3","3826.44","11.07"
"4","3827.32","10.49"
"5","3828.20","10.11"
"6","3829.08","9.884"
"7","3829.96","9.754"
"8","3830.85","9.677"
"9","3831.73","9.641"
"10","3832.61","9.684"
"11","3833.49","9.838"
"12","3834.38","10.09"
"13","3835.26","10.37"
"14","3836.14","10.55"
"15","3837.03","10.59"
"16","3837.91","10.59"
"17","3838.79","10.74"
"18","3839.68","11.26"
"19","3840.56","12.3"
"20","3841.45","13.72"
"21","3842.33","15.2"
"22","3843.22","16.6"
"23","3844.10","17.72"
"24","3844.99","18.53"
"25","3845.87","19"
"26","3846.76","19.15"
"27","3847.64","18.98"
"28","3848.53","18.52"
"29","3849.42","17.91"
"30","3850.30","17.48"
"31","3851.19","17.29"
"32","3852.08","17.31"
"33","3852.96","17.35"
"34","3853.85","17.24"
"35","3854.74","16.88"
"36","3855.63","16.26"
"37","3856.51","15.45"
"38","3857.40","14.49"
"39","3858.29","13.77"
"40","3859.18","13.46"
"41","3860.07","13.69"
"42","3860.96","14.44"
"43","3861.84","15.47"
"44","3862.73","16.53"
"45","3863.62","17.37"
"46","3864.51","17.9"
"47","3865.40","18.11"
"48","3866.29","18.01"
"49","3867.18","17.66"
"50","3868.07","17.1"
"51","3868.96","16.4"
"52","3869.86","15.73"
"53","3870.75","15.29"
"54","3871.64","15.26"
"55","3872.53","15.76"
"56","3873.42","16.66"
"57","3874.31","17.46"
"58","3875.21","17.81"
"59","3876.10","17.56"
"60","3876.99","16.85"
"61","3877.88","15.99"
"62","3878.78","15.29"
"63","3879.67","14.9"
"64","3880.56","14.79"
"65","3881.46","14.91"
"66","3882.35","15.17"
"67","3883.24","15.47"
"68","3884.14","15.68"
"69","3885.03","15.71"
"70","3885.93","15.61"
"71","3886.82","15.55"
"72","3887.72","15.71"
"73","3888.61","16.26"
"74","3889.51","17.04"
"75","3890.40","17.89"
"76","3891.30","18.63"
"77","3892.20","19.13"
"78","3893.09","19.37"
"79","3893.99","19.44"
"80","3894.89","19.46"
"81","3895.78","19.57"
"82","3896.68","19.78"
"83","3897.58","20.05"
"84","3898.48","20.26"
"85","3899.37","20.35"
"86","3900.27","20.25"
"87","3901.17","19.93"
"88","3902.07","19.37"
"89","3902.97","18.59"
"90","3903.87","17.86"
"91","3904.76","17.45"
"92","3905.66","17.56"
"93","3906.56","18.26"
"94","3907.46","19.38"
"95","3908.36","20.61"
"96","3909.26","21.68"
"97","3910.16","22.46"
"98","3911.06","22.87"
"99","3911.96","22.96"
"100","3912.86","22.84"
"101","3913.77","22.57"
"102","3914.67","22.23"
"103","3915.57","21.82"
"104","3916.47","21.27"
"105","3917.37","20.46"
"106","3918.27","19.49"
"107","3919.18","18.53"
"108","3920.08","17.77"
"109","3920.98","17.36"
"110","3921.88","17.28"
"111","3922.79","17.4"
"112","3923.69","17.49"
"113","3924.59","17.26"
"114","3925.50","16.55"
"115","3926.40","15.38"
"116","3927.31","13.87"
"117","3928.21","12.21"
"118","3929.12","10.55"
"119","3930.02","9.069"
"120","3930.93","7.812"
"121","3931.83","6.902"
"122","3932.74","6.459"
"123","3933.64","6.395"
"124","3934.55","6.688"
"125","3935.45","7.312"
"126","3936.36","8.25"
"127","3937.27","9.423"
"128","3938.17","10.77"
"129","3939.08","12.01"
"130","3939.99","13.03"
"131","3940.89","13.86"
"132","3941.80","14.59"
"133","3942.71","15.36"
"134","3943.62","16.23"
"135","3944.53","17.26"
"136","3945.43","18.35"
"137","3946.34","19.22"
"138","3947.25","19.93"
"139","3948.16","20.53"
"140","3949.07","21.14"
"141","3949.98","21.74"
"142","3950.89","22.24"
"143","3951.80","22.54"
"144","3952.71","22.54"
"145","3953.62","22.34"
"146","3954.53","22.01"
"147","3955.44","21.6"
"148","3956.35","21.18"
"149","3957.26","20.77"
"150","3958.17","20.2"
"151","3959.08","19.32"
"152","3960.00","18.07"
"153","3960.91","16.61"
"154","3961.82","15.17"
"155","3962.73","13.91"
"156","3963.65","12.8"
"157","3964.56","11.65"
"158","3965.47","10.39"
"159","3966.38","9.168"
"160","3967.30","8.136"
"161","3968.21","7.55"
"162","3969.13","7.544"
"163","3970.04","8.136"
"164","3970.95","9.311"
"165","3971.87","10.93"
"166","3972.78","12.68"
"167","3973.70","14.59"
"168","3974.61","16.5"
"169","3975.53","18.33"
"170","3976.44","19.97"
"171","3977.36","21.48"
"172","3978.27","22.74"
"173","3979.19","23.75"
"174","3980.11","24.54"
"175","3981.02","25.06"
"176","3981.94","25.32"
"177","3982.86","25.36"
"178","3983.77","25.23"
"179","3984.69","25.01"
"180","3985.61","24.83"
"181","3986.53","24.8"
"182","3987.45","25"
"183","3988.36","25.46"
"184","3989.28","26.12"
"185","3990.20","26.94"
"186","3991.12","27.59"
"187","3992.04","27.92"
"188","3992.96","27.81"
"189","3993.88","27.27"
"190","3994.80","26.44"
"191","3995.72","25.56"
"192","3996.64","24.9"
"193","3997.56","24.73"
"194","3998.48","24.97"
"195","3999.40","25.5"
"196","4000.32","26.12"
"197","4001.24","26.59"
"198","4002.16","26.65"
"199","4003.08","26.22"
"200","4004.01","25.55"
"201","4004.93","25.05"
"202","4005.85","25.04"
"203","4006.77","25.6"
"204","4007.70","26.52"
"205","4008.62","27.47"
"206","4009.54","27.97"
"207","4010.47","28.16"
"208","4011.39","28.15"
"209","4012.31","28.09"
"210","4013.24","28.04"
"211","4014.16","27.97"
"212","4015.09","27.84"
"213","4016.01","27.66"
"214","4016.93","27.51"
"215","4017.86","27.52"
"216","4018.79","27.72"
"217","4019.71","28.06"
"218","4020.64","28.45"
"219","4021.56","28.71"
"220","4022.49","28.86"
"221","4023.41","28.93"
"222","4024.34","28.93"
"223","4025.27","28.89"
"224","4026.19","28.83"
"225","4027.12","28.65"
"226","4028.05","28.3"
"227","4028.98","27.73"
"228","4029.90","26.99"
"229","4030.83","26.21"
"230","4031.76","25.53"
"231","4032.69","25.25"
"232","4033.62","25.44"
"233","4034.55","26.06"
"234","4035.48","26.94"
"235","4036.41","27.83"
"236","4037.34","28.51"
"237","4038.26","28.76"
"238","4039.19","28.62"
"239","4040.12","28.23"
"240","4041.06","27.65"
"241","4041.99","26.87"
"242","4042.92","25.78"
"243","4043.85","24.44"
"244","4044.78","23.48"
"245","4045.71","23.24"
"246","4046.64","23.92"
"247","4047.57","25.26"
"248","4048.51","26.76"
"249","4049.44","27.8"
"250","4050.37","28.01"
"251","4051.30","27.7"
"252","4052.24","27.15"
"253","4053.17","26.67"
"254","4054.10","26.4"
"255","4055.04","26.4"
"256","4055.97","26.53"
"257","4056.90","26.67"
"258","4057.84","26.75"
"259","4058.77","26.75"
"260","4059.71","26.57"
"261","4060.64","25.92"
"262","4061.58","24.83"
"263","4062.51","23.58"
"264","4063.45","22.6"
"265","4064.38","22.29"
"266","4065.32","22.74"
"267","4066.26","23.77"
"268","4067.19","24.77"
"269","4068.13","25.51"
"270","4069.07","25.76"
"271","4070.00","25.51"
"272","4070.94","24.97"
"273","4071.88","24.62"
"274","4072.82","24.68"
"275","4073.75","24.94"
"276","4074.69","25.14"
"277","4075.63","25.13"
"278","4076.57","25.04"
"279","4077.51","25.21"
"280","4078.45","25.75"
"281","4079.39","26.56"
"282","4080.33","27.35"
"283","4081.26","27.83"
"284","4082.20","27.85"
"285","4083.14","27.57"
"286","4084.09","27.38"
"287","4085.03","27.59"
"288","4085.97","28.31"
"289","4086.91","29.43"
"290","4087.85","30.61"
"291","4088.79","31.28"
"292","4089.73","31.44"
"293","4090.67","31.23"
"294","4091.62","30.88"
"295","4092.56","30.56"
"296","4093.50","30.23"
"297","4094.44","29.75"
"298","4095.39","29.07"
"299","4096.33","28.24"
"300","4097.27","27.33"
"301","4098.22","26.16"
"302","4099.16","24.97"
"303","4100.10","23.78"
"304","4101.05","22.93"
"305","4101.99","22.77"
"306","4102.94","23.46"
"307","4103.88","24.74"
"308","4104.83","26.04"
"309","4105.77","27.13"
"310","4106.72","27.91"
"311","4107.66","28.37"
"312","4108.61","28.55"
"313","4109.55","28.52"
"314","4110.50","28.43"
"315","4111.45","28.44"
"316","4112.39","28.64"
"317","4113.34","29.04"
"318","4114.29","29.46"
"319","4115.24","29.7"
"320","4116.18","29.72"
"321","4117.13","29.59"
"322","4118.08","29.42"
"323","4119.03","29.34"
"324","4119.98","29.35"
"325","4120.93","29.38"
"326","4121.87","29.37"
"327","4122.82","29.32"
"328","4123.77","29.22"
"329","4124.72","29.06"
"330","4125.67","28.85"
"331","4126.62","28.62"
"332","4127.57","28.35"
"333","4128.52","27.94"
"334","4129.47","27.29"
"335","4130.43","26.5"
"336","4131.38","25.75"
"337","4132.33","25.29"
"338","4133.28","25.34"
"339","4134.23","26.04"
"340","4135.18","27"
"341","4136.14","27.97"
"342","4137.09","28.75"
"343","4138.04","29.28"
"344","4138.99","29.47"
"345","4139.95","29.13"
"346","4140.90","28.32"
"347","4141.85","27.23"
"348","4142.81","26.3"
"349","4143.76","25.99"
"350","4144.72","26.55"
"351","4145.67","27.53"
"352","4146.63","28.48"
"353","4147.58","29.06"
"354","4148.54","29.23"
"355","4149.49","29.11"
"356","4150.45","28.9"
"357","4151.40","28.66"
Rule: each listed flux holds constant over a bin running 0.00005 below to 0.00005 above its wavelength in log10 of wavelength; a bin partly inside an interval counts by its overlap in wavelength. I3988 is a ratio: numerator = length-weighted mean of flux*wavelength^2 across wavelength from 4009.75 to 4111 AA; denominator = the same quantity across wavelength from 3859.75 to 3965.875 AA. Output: 1.71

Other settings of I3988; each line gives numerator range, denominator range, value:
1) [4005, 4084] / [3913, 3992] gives 1.61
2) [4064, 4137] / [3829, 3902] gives 1.93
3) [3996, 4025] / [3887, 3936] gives 1.65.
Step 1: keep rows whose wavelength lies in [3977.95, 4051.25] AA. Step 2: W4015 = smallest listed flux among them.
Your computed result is 22.74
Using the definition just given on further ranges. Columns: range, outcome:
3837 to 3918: 10.59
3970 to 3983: 8.136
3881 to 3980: 6.395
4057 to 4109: 22.29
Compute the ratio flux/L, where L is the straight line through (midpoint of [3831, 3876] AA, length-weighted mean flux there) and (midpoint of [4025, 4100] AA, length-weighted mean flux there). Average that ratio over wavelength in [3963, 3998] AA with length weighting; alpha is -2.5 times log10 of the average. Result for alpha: 0.12 mag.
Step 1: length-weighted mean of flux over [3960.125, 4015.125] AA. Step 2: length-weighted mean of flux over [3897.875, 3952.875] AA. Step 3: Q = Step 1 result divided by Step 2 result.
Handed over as 1.3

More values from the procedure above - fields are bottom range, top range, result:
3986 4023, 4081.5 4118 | 1.05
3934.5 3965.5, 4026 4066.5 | 1.56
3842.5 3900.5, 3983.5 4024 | 1.57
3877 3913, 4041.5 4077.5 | 1.39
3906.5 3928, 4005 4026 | 1.43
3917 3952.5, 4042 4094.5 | 1.78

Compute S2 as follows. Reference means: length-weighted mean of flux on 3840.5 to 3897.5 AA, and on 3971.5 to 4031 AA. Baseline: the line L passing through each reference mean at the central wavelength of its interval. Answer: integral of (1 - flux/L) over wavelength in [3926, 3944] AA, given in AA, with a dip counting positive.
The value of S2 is 8.8 AA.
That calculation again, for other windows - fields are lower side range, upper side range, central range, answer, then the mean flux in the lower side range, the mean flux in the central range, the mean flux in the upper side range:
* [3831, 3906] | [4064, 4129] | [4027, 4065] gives -2.1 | 16.2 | 26.3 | 27.4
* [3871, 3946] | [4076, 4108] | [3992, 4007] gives -2.7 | 16.5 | 26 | 27.5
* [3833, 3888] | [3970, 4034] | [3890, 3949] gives 7.6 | 15.6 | 16.9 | 25.2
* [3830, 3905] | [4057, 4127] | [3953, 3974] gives 6.2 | 16.1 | 14.6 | 27.2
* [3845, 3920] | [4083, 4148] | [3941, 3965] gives 2.6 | 17.9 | 18.7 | 28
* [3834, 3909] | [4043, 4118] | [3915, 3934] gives 4.2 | 16.6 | 14.9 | 26.8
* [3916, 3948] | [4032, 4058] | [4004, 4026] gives -4.2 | 14.1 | 27.7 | 26.5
